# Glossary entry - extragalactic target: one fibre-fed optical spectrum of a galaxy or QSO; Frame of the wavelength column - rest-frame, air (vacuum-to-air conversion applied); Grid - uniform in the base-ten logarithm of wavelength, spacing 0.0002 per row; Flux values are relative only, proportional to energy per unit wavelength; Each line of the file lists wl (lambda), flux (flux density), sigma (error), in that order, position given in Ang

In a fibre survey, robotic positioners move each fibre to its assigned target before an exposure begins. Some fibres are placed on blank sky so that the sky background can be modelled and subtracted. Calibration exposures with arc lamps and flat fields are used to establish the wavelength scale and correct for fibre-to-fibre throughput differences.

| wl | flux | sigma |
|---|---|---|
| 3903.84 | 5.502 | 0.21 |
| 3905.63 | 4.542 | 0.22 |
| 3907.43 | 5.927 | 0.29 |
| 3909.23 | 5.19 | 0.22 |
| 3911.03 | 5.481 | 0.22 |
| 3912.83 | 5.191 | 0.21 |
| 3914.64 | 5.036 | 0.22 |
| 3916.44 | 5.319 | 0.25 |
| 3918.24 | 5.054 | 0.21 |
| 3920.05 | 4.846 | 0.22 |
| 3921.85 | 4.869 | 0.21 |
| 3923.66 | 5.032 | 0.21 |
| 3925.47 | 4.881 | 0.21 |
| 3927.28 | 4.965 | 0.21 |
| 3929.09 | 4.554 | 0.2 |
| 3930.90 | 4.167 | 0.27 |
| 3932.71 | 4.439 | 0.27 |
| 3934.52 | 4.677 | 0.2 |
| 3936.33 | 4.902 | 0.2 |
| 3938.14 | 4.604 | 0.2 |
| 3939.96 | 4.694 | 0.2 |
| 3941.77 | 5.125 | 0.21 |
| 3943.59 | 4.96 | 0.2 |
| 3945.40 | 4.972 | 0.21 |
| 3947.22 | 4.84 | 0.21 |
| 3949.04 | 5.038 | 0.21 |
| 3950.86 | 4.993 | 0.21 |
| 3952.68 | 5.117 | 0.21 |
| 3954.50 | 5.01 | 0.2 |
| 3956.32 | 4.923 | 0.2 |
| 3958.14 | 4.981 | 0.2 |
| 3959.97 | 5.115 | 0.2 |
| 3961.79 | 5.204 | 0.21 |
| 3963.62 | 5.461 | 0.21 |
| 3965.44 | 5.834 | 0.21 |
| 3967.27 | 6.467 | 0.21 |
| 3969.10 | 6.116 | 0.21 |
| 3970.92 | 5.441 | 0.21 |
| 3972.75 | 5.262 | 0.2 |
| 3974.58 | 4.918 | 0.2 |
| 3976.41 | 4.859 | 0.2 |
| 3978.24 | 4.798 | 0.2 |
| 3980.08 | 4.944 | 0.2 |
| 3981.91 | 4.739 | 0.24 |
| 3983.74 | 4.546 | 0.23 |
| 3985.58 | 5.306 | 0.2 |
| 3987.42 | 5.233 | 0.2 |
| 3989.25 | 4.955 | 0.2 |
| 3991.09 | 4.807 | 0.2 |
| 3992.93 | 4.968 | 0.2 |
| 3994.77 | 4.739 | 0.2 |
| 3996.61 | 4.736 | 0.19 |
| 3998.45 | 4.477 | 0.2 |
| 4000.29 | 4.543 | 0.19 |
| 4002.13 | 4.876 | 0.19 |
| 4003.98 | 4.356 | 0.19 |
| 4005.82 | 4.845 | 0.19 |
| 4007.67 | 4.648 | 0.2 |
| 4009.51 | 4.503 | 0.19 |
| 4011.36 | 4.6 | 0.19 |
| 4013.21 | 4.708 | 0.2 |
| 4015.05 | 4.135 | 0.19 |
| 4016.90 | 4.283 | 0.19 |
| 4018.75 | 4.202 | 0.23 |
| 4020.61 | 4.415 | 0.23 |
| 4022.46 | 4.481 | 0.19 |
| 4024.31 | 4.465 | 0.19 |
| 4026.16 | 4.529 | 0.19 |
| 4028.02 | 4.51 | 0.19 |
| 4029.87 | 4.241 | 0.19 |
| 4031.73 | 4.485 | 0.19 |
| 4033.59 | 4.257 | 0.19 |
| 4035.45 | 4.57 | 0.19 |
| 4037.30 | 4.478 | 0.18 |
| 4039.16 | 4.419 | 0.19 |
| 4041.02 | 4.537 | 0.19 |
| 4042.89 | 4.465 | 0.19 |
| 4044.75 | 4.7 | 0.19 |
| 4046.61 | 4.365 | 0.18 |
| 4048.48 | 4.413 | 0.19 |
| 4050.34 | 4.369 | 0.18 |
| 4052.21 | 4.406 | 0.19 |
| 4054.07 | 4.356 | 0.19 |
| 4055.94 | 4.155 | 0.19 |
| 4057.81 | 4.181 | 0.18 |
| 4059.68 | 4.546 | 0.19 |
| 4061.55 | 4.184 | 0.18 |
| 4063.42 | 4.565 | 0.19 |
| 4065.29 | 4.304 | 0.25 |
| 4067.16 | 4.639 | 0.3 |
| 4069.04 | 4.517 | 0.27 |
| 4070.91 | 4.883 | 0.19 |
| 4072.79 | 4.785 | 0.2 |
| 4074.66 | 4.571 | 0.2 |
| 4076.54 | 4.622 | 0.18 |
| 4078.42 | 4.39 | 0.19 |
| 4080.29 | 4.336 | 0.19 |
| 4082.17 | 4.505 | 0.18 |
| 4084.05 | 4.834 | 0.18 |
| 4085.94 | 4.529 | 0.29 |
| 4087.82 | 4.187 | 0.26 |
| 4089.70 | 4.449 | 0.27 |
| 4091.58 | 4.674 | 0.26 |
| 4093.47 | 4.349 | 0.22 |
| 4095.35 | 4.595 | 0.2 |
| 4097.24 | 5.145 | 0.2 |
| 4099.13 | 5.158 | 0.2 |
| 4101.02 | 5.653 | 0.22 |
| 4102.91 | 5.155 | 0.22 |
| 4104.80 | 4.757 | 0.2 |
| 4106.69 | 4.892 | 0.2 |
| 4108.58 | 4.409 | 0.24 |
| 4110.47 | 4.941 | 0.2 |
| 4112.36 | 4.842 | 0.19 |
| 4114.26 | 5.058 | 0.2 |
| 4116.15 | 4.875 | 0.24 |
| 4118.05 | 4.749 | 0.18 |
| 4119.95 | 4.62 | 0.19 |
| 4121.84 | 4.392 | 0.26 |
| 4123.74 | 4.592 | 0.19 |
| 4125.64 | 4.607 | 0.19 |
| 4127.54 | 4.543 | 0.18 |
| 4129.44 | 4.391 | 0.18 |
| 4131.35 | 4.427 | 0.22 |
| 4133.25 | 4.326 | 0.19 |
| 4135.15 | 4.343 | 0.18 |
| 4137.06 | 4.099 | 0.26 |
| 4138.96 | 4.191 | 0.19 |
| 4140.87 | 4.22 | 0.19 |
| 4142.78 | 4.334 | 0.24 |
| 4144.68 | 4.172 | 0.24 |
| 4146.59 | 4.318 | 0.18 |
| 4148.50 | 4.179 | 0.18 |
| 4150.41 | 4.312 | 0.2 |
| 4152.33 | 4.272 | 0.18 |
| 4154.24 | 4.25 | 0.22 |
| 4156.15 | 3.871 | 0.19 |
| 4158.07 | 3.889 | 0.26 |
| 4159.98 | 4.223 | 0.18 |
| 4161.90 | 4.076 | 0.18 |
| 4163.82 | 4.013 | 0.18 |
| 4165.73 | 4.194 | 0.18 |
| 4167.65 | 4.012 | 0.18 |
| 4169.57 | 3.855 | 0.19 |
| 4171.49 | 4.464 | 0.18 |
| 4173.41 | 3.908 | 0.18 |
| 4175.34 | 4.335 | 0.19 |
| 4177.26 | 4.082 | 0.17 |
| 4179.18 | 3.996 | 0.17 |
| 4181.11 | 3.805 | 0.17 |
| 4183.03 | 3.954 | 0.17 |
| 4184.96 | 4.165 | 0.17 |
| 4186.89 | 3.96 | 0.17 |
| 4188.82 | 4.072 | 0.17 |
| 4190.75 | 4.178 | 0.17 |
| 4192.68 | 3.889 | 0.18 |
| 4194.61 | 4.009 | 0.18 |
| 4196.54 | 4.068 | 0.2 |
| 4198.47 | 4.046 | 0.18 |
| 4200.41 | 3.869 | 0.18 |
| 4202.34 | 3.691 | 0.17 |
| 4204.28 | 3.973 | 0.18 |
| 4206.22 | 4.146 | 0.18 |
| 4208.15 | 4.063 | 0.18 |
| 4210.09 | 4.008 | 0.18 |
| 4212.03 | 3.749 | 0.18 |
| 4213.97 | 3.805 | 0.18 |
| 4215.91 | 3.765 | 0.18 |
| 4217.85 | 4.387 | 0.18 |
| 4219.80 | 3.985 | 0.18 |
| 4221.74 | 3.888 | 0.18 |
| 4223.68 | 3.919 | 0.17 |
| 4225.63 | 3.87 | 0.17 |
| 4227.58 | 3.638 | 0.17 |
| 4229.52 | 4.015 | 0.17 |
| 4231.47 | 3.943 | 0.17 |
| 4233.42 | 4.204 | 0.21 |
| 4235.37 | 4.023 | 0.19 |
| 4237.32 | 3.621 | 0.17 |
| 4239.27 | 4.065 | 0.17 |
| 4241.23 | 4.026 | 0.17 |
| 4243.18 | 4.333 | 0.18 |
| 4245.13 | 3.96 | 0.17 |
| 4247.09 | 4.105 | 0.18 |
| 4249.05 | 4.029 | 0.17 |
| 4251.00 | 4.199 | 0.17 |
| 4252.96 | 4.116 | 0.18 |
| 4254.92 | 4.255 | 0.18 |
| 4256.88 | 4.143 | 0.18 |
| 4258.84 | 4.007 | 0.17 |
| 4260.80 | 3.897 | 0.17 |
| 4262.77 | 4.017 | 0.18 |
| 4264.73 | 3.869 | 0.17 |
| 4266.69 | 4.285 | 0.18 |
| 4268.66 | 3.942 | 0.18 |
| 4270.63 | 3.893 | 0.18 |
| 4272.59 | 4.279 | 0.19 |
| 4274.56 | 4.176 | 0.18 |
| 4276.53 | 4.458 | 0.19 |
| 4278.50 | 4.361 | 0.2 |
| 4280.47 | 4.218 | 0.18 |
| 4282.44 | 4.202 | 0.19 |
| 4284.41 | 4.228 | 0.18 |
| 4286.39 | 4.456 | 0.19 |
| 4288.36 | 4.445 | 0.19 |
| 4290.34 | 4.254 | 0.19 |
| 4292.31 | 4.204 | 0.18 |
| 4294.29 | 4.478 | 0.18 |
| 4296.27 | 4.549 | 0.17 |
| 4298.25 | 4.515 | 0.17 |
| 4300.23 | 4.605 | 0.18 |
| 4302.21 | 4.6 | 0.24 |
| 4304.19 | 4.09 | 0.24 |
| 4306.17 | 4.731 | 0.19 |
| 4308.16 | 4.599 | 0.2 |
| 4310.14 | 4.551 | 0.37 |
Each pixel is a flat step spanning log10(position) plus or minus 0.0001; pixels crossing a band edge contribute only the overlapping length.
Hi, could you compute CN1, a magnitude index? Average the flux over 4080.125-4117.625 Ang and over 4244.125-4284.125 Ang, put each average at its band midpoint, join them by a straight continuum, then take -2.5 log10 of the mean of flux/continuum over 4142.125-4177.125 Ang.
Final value 0.10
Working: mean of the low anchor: 4.78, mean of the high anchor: 4.12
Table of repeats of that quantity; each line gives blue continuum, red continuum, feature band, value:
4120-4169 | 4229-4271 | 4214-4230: 0.05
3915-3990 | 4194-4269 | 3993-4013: 0.04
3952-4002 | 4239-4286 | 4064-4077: 0.04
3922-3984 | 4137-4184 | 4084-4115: -0.10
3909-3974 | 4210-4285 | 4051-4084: 0.04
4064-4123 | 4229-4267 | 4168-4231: 0.07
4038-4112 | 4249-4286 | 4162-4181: 0.07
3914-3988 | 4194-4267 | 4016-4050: 0.07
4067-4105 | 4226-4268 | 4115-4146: 0.02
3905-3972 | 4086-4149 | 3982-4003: 0.02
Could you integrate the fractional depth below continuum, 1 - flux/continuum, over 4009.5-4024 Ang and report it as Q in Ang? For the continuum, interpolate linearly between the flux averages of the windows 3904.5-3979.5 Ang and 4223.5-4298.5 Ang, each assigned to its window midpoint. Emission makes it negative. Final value 1.3 Ang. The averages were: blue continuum 5.07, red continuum 4.13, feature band 4.41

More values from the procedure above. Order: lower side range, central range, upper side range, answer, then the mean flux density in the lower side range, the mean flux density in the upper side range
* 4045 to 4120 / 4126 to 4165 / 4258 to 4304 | 2.4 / 4.63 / 4.26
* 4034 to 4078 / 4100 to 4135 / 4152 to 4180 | -3.8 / 4.48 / 4.09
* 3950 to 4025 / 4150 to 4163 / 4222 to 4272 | 0.6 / 4.9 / 4.02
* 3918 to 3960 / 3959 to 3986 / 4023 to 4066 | -3.1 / 4.86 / 4.41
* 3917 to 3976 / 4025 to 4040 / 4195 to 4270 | 0.9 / 5.05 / 4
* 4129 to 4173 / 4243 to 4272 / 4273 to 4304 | 1.8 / 4.19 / 4.37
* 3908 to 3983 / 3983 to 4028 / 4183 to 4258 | 1.8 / 5.05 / 4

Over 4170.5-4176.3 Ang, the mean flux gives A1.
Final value 4.23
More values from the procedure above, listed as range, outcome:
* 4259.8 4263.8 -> 3.95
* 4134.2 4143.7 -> 4.24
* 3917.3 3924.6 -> 4.95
